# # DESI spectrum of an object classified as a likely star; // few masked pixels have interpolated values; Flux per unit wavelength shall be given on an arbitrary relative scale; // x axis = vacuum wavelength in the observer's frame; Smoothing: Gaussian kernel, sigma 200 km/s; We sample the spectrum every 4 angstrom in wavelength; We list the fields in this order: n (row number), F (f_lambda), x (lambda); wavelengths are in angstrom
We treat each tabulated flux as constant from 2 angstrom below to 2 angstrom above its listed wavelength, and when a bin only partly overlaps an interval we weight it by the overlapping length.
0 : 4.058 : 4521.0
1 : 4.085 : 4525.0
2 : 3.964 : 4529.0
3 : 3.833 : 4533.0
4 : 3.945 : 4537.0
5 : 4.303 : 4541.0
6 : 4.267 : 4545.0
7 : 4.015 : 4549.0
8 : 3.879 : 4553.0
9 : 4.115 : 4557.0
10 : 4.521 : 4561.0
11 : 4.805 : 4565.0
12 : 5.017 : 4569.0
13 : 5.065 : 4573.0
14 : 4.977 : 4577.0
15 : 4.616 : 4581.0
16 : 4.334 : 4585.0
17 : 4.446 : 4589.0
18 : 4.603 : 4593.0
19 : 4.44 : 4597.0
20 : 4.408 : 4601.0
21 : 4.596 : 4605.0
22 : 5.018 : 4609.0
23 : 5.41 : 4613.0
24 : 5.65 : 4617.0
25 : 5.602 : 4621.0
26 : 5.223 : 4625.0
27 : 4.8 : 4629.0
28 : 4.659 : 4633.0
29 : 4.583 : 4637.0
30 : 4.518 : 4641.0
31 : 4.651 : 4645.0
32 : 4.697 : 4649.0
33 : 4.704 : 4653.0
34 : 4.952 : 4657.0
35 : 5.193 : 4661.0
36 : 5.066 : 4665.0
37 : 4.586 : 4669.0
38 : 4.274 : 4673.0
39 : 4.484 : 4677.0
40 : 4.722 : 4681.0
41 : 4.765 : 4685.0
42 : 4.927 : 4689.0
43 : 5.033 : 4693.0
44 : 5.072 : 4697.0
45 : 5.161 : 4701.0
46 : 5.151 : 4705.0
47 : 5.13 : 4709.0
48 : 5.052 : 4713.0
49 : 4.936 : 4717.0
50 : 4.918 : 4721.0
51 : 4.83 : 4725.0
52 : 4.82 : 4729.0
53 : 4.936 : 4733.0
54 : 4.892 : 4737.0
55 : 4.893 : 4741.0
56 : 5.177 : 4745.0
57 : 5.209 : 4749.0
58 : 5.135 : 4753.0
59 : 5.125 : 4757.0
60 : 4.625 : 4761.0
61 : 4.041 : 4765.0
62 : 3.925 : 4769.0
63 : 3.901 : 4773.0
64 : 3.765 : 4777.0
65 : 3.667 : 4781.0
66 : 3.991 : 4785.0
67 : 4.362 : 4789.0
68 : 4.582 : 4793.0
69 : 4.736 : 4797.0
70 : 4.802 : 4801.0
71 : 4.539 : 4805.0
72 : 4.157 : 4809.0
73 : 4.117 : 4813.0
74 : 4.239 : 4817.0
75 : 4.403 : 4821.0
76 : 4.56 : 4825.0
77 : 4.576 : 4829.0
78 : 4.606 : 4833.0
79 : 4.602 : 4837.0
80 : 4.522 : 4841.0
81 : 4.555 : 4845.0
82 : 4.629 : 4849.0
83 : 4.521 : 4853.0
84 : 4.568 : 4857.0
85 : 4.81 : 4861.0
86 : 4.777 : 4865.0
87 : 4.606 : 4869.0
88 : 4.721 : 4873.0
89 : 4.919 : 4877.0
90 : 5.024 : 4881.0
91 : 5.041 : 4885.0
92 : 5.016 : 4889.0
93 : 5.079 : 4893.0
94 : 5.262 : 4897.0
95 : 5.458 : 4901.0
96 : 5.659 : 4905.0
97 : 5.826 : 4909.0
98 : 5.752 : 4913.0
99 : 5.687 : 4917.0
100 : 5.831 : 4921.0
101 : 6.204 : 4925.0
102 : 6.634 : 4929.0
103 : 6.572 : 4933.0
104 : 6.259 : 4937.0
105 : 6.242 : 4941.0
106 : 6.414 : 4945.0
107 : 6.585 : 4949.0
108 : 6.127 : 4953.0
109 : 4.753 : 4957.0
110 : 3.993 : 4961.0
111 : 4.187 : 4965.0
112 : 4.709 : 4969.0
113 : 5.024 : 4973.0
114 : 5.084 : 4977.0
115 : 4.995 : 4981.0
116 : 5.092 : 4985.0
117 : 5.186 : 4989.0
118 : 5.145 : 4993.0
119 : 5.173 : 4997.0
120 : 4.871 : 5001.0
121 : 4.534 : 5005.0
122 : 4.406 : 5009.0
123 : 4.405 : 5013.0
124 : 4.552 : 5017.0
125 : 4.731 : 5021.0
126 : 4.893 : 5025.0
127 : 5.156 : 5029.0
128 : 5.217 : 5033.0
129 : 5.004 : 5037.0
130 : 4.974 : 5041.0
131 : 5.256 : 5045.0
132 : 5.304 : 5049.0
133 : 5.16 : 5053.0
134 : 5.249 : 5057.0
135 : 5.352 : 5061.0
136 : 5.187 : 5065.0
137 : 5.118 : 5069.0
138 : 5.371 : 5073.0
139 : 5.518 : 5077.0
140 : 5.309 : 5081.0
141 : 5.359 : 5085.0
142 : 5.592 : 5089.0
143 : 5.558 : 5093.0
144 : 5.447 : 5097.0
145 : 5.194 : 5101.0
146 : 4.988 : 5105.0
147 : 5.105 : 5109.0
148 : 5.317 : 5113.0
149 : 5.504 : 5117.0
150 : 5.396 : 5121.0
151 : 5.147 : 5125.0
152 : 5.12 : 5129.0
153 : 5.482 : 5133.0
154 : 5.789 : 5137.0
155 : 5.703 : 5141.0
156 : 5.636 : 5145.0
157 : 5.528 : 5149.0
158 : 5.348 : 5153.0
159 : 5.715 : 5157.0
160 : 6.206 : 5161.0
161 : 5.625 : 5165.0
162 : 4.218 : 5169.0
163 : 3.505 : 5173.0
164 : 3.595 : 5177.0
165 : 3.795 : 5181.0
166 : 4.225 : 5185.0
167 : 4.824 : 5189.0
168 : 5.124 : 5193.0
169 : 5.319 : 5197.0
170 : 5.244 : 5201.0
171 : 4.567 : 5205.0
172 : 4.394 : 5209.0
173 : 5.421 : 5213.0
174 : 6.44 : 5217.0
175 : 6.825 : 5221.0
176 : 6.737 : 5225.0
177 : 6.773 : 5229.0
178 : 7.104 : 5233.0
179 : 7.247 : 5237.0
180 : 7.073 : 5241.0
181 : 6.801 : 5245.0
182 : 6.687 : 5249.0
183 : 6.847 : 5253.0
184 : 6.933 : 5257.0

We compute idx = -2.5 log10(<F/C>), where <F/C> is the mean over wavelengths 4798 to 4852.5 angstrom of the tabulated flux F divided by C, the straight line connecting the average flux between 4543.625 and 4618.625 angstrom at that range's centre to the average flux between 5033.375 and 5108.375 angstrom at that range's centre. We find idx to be 0.11 mag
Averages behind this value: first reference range 4.64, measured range 4.49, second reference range 5.27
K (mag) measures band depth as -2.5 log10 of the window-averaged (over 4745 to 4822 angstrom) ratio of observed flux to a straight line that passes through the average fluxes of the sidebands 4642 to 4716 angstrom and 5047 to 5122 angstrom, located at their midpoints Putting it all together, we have 0.13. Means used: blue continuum 4.86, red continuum 5.32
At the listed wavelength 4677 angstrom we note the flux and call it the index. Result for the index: 4.484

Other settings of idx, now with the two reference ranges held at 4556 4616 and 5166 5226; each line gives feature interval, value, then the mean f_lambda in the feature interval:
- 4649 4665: -0.043 mag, 4.93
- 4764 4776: 0.212 mag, 3.93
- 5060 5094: -0.102 mag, 5.37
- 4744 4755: -0.087 mag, 5.17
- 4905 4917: -0.189 mag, 5.75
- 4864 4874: 0.028 mag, 4.69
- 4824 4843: 0.053 mag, 4.57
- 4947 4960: -0.173 mag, 5.68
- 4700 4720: -0.069 mag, 5.07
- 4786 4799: 0.064 mag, 4.52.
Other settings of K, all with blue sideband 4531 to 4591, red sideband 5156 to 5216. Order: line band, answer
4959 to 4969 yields 0.11 mag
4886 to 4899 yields -0.11 mag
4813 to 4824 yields 0.06 mag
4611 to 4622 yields -0.24 mag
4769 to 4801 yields 0.09 mag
